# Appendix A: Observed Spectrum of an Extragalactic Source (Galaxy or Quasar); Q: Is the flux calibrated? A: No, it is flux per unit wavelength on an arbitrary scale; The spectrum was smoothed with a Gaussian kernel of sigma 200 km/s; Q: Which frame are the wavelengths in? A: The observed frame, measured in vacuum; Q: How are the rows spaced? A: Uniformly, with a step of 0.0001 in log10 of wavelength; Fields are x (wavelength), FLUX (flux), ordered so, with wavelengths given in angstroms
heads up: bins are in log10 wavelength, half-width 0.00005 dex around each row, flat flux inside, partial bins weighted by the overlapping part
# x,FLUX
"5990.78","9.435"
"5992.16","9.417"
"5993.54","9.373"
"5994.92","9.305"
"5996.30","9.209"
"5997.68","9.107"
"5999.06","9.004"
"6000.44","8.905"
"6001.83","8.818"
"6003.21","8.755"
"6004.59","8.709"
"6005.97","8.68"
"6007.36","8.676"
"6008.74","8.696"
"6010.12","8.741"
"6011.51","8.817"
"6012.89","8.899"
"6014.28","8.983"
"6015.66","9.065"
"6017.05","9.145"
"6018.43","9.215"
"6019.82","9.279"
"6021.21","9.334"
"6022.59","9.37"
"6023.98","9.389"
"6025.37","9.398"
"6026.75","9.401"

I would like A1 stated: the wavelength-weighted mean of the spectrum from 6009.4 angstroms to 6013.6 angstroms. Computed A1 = 8.81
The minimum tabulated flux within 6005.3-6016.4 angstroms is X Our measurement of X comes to 8.676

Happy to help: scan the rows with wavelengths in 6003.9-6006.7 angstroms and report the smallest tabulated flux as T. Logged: 8.68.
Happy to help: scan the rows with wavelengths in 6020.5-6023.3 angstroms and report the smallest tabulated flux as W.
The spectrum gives 9.334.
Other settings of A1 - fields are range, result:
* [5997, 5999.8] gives 9.06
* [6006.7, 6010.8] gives 8.72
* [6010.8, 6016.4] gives 8.93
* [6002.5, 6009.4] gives 8.71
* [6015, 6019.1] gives 9.14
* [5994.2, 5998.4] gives 9.21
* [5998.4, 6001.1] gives 8.96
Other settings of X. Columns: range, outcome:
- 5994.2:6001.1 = 8.905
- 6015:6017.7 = 9.065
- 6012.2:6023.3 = 8.899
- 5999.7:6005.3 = 8.709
